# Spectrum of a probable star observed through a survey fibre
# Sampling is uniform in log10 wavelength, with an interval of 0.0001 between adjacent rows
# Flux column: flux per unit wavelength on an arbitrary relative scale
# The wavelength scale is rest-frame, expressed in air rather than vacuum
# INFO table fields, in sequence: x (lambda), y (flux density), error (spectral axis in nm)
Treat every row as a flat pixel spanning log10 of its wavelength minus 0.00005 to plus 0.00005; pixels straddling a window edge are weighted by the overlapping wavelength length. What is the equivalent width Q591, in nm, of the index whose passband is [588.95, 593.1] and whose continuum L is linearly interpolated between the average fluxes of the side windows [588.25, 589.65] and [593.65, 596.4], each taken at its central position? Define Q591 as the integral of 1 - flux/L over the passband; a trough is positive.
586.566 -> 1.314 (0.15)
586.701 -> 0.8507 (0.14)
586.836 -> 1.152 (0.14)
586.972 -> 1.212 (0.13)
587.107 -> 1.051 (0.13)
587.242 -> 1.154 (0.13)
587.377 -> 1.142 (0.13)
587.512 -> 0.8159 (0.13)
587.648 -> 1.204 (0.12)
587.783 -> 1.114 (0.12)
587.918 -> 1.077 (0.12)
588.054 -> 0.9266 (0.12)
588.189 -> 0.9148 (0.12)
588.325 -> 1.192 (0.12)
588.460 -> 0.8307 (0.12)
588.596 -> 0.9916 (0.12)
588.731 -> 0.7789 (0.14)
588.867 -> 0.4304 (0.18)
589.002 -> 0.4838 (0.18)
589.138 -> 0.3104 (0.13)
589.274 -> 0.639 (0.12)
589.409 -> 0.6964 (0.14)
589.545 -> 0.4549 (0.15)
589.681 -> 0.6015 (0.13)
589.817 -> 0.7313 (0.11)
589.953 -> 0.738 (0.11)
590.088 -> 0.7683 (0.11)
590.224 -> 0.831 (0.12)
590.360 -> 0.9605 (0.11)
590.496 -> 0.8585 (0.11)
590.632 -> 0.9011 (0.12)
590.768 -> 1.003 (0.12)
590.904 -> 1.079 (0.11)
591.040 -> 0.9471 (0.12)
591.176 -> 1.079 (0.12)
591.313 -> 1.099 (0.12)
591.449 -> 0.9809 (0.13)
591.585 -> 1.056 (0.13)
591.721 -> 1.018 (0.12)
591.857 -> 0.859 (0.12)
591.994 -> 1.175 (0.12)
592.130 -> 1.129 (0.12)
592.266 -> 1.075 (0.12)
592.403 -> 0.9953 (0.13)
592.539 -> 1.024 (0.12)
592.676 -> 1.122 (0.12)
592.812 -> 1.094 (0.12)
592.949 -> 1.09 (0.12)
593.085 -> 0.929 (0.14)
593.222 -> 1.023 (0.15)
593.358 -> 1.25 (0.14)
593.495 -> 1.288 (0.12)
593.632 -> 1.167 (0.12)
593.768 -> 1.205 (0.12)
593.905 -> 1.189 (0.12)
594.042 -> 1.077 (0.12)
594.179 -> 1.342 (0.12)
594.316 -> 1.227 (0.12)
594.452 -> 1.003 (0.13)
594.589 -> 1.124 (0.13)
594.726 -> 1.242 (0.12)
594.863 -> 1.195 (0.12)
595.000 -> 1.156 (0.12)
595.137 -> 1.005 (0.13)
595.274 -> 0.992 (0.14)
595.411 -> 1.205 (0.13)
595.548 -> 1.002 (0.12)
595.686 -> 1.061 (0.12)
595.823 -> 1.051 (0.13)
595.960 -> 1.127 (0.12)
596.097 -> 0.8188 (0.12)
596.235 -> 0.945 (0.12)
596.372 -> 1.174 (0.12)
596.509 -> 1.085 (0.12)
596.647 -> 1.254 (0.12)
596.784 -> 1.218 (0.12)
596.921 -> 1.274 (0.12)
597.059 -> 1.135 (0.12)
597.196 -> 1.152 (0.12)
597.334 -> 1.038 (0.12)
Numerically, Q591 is -0.30 nm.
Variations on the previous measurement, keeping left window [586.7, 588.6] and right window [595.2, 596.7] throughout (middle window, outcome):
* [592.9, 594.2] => -0.11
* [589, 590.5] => 0.54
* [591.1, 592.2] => 0.01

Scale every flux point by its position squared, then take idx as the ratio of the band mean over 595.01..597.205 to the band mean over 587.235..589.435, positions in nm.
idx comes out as 1.31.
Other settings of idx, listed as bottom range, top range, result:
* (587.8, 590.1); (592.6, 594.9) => 1.57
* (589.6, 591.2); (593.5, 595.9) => 1.33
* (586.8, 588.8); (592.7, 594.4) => 1.14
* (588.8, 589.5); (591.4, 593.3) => 2.06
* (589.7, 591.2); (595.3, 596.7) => 1.23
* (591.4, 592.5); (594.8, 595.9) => 1.06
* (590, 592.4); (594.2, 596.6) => 1.12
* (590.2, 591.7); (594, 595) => 1.20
